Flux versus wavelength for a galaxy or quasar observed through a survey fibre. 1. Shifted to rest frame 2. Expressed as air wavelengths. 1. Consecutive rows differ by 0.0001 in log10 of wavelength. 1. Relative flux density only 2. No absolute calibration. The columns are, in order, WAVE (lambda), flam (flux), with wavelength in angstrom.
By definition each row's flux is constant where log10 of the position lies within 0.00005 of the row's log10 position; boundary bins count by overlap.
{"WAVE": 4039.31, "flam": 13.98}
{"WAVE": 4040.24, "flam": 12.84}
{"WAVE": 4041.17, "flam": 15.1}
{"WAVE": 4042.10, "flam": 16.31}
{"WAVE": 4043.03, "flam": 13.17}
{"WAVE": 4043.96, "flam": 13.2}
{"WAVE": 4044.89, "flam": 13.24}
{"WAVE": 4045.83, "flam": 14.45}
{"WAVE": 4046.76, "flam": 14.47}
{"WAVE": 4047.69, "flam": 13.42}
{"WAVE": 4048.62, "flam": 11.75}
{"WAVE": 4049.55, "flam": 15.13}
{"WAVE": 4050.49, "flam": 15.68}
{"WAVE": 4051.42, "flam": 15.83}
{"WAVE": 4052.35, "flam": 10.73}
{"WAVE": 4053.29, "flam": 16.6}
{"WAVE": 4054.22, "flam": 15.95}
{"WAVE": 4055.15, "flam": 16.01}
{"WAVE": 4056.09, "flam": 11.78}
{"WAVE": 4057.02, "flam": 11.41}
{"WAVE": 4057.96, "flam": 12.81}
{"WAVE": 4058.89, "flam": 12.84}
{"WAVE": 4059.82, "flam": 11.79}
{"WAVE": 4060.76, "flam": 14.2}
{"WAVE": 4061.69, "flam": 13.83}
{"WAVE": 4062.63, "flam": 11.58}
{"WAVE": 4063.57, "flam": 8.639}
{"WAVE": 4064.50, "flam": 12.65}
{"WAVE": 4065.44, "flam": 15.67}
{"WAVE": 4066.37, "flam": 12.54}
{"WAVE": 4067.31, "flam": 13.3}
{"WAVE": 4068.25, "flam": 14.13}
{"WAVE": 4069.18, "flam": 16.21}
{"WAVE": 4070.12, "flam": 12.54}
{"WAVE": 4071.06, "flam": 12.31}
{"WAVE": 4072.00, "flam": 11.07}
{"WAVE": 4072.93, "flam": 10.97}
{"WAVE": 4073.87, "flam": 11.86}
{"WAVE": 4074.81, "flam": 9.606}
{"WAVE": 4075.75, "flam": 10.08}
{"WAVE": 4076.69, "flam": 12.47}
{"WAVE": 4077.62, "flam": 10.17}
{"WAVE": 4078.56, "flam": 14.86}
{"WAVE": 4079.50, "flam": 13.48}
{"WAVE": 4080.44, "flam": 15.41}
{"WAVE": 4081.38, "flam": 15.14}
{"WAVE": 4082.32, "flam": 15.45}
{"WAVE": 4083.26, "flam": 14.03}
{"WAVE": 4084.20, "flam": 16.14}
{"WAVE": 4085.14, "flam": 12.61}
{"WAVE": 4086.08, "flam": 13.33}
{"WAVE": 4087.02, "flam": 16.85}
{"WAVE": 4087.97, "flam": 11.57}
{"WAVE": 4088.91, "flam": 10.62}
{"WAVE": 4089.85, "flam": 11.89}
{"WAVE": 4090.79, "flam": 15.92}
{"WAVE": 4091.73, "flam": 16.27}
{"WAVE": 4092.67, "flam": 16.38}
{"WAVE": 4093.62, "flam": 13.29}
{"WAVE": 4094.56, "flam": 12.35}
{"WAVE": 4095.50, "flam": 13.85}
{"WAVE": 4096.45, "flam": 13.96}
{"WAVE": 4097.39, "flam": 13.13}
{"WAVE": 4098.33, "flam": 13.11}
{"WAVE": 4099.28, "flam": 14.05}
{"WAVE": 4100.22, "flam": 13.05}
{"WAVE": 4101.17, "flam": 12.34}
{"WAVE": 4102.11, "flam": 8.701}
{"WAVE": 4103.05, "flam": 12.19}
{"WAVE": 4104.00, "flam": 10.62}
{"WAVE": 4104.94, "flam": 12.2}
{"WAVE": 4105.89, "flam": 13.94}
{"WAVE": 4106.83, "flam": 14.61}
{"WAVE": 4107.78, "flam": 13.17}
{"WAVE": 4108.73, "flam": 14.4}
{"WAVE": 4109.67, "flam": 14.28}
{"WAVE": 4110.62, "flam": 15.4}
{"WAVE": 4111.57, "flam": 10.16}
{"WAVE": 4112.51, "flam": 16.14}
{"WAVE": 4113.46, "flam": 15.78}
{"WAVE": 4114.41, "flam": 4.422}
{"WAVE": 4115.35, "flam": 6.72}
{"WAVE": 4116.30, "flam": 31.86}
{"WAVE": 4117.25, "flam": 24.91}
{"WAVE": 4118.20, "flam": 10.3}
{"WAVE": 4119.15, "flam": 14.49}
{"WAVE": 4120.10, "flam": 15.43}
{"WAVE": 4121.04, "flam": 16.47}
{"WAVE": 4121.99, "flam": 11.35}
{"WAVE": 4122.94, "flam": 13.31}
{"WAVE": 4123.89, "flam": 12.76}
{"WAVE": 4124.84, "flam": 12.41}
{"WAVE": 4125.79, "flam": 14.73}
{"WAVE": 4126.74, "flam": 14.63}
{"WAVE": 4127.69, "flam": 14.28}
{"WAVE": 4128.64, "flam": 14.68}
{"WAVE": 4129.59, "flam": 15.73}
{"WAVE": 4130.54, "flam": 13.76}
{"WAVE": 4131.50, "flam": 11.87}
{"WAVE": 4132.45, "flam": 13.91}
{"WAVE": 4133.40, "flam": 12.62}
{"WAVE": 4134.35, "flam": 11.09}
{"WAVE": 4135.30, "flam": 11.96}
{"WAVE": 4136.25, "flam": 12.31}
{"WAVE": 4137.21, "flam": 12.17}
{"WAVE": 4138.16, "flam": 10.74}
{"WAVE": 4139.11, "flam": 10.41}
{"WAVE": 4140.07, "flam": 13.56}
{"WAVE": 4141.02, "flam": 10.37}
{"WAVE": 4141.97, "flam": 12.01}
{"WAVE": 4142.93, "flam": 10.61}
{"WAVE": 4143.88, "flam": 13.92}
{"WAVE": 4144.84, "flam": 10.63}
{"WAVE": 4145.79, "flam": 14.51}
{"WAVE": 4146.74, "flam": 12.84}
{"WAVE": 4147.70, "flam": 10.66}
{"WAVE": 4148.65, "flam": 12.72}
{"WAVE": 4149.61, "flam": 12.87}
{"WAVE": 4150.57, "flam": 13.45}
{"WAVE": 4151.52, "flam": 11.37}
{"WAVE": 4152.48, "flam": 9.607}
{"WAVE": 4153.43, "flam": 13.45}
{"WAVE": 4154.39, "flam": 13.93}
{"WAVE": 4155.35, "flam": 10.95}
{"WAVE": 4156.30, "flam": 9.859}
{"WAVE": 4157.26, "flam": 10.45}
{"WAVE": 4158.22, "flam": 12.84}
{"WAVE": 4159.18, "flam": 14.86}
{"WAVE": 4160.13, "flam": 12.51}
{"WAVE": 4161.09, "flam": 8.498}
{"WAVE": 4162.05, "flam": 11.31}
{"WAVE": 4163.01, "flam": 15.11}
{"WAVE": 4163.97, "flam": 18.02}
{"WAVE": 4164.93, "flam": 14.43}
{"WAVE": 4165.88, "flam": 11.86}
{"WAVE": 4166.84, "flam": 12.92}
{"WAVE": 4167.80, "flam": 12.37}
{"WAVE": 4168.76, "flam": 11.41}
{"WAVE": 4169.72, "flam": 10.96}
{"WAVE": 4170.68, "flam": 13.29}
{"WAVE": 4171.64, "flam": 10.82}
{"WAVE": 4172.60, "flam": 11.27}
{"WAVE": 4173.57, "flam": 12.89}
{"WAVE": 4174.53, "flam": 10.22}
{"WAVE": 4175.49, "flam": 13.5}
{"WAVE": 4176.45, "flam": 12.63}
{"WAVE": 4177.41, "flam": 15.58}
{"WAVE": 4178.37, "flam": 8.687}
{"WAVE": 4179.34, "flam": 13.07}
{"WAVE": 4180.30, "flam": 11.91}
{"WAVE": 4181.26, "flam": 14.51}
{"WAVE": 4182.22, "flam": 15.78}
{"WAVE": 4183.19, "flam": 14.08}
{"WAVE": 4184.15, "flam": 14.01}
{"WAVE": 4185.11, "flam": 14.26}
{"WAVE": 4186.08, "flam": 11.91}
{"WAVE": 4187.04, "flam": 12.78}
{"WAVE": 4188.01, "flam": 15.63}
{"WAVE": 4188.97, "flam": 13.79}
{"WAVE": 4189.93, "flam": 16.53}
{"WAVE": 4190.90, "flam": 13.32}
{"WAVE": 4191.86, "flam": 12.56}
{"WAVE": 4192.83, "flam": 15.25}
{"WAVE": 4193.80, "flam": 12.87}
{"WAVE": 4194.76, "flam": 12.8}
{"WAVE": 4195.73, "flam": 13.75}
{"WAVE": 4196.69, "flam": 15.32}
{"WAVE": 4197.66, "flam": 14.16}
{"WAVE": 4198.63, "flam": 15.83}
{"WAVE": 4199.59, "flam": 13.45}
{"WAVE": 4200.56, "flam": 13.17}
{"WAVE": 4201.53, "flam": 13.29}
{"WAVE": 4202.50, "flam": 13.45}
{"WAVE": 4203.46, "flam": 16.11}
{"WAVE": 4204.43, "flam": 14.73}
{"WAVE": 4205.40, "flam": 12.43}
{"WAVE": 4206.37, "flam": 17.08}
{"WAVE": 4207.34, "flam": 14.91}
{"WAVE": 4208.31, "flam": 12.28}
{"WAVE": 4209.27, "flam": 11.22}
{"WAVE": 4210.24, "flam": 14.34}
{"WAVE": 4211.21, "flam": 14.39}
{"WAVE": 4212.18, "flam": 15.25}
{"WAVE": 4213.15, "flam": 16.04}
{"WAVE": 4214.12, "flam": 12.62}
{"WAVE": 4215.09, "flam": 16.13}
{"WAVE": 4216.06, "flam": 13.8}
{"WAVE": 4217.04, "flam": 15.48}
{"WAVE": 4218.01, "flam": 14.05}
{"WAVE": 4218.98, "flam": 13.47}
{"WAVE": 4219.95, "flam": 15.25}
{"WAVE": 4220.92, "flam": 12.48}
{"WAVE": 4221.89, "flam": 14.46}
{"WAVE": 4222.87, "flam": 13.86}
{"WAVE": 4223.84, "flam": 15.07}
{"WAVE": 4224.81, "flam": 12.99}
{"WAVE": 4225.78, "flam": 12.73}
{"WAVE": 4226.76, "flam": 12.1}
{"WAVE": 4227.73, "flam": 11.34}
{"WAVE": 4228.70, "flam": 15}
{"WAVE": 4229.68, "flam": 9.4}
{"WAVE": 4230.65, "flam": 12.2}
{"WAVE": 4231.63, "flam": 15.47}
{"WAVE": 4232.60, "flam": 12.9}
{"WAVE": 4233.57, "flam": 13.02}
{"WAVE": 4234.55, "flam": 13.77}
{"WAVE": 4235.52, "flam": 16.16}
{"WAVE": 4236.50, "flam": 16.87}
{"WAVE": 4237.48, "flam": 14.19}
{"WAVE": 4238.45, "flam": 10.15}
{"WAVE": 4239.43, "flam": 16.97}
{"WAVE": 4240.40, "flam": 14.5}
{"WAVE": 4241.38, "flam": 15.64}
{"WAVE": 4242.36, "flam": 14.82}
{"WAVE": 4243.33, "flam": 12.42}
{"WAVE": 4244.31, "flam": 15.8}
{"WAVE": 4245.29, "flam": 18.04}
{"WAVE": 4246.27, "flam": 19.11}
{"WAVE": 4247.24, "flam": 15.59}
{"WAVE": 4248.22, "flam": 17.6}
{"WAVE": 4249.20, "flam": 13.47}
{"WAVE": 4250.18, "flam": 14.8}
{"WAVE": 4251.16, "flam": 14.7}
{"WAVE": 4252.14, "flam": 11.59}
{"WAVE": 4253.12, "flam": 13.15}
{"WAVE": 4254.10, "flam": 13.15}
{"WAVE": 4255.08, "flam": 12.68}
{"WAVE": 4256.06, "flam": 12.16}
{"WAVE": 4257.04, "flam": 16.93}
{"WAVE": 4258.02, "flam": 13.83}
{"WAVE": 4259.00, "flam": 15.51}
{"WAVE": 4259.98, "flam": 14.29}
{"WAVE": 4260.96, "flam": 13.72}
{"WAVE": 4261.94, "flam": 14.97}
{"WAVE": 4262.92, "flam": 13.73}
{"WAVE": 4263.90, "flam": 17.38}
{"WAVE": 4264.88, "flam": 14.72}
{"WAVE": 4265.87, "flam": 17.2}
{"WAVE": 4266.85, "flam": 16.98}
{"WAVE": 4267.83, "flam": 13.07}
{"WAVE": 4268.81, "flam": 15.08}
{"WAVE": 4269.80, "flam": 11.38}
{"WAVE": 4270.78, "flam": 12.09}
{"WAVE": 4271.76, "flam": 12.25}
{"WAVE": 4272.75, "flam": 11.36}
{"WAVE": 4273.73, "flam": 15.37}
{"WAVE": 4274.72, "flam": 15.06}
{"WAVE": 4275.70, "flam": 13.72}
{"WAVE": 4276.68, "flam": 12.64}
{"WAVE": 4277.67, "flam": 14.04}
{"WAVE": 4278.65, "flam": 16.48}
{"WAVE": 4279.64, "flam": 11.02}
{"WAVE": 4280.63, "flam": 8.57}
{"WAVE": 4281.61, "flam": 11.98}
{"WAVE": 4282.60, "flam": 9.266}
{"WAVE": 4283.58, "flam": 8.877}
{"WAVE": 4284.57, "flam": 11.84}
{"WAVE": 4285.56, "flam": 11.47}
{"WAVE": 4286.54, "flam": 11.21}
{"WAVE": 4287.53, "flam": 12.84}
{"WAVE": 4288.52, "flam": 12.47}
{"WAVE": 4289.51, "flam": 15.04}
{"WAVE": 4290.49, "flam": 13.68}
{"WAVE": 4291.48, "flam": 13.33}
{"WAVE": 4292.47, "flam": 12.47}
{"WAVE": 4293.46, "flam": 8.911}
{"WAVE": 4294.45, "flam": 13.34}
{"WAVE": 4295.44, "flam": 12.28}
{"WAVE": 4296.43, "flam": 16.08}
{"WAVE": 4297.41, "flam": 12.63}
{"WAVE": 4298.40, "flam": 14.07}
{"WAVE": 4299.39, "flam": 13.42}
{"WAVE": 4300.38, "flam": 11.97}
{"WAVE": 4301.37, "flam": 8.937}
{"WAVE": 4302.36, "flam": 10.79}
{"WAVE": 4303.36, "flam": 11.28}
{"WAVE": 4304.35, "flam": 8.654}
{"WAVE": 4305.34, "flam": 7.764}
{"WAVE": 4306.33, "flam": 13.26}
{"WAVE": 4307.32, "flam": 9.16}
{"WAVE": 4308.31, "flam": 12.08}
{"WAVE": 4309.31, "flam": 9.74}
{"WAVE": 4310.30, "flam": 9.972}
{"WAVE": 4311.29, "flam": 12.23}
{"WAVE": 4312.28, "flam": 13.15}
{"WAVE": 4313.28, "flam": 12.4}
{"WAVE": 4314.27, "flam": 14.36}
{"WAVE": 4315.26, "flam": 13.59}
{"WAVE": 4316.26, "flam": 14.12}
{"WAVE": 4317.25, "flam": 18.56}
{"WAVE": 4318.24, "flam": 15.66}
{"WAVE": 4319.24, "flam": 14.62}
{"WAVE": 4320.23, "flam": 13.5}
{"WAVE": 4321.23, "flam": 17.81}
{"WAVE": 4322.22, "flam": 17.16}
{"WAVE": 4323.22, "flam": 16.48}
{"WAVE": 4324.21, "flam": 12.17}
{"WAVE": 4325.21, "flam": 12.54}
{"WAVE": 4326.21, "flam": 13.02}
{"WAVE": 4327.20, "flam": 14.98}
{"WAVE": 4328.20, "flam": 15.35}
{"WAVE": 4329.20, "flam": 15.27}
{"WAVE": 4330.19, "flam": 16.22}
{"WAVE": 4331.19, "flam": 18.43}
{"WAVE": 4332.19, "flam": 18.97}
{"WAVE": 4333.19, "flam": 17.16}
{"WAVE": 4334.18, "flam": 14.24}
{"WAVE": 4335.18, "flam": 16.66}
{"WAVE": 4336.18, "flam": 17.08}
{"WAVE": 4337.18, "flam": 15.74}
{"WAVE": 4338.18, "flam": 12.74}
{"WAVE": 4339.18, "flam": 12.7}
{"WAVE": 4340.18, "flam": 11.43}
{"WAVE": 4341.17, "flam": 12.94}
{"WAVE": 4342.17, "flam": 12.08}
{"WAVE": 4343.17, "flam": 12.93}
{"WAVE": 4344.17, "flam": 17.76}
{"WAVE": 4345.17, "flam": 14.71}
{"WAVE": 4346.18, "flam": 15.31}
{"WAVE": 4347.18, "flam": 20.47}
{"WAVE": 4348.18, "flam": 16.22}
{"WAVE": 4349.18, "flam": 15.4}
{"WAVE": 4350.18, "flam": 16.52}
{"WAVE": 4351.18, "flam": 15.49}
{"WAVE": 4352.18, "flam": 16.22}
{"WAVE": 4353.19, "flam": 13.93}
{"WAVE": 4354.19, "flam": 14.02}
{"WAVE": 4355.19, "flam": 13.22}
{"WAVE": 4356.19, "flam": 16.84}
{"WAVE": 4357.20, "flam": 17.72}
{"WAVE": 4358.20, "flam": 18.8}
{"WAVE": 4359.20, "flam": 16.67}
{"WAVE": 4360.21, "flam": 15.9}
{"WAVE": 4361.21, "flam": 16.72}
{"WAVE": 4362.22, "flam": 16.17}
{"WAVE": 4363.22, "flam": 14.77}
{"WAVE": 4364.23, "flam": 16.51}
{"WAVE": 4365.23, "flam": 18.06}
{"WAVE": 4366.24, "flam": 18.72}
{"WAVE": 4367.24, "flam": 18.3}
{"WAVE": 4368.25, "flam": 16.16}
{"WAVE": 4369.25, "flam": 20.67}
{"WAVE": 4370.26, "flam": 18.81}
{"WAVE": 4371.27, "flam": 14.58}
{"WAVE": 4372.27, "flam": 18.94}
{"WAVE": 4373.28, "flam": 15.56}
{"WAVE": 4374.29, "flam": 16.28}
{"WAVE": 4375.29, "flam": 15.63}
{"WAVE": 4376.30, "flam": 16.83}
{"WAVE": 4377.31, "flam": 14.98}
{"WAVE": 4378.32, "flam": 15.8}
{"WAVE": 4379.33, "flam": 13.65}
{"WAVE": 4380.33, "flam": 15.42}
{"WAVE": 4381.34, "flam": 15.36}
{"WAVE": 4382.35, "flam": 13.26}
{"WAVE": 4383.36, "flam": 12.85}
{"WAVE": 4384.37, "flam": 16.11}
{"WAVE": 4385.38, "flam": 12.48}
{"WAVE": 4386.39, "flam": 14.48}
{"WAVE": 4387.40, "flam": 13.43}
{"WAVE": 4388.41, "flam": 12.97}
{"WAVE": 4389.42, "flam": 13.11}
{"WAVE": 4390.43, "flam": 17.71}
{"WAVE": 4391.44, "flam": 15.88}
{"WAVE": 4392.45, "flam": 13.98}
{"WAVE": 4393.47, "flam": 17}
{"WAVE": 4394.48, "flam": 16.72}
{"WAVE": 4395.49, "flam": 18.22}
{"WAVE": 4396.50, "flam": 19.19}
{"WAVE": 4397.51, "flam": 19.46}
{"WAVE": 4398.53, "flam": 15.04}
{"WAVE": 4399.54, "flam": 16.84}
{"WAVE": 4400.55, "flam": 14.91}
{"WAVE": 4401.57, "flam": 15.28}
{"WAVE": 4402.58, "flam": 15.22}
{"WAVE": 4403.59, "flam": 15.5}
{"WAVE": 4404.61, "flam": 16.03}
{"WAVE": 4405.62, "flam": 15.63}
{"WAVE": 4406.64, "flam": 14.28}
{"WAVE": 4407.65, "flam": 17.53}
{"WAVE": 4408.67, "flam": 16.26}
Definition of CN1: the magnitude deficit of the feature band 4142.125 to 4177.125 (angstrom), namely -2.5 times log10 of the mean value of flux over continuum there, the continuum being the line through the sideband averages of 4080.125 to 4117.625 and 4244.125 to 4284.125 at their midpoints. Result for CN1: 0.13 mag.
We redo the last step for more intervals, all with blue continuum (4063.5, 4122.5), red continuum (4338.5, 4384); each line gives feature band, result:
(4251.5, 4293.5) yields 0.138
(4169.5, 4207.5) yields 0.061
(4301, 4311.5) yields 0.431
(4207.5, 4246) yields 0.046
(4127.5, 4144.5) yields 0.115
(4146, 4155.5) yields 0.144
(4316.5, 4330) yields 0.021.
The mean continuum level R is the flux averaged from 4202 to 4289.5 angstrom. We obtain 13.9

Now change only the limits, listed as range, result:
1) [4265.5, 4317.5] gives 12.5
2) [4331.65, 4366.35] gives 15.7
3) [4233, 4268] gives 14.8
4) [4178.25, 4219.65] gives 14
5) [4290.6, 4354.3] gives 13.9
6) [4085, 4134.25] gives 13.8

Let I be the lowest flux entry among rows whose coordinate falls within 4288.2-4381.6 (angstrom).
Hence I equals 7.764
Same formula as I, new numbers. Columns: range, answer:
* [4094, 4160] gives 4.422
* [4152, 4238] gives 8.498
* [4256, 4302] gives 8.57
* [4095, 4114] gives 8.701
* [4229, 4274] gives 9.4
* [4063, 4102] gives 8.639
